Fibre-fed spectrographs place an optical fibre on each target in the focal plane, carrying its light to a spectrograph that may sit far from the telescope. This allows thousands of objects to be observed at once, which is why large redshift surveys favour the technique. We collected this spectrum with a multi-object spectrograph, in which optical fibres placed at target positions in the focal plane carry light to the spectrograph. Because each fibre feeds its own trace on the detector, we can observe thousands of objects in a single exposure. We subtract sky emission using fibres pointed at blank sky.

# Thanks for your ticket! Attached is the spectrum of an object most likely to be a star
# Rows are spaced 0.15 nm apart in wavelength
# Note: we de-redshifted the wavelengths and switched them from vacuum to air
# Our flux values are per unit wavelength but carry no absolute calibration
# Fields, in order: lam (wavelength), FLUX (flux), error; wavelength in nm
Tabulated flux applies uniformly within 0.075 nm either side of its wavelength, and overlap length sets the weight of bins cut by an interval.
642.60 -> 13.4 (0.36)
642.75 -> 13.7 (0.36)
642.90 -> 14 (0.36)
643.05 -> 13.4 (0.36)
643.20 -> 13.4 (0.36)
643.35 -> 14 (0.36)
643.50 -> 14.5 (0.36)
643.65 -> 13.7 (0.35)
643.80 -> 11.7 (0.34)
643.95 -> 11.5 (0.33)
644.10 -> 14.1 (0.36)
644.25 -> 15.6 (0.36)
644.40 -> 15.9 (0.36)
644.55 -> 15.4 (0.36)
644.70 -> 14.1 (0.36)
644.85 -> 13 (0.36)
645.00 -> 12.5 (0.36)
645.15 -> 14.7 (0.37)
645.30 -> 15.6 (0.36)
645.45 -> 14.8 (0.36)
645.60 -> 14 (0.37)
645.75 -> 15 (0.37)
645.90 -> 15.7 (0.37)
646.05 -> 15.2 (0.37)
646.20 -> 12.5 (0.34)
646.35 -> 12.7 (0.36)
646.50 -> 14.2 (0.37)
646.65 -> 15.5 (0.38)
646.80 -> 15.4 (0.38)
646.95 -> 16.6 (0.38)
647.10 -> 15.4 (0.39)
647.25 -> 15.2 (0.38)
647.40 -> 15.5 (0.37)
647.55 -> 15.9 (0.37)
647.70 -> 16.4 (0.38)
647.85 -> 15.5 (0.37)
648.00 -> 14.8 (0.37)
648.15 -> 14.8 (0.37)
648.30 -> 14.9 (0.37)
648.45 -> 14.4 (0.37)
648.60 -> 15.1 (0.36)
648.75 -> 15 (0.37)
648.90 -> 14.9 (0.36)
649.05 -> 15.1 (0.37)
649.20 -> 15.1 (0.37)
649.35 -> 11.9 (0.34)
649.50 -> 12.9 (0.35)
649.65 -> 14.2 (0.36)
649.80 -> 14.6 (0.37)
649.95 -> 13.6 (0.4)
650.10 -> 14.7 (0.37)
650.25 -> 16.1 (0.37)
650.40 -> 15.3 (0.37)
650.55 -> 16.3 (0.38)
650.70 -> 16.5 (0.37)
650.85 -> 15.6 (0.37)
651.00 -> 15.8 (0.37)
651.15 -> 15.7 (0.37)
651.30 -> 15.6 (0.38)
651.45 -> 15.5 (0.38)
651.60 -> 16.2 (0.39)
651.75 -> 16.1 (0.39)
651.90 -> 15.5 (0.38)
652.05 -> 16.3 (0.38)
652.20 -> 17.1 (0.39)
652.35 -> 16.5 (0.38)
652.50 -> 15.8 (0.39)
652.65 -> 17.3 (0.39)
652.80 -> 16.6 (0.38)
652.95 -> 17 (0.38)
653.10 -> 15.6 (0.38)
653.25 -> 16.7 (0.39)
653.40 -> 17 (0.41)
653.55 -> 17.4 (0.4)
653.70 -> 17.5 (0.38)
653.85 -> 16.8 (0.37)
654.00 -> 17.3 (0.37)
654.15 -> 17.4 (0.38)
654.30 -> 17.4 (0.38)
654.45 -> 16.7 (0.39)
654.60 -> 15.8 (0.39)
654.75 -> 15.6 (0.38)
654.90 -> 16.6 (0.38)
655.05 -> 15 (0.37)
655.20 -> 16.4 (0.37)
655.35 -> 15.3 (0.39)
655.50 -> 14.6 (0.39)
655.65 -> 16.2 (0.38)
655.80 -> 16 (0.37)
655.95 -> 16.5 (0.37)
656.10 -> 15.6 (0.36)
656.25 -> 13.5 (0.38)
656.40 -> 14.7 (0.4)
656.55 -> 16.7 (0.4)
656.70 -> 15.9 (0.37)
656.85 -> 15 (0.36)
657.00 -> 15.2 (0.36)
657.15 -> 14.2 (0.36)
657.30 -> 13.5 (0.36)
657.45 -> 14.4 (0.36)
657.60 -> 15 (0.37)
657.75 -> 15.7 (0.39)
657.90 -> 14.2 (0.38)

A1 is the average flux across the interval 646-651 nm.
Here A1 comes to 14.9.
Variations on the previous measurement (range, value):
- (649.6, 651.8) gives 15.5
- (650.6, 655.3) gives 16.4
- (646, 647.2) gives 14.7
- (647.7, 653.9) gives 15.6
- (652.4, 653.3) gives 16.5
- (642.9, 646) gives 14.1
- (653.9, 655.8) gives 16.2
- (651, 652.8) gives 16.2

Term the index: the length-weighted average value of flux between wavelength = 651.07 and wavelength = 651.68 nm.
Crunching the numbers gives 15.8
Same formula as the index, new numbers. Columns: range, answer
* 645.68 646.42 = 14.2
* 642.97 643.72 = 13.8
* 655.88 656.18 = 16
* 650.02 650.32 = 15.4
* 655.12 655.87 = 15.7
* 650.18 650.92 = 16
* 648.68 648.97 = 15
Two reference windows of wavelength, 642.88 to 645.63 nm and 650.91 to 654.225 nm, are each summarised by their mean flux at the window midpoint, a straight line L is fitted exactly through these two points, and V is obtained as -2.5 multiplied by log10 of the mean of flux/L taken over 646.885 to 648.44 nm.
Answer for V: -0.03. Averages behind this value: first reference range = 14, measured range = 15.4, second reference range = 16.5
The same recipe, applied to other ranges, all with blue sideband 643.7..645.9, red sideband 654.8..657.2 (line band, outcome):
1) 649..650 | 0.06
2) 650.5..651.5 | -0.07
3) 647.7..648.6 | -0.03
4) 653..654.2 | -0.12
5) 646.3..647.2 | -0.05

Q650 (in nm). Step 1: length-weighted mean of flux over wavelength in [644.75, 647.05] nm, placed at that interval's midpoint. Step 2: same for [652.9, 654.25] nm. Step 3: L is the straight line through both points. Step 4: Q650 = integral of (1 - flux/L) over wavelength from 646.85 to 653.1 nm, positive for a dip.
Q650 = 0.14 nm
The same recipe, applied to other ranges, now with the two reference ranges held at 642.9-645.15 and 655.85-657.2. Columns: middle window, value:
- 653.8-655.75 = -0.15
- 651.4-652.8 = -0.14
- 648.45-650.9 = -0.05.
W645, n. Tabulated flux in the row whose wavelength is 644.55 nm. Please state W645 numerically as 15.4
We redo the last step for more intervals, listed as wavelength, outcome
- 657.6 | 15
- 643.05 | 13.4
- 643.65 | 13.7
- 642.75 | 13.7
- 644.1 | 14.1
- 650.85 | 15.6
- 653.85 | 16.8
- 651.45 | 15.5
